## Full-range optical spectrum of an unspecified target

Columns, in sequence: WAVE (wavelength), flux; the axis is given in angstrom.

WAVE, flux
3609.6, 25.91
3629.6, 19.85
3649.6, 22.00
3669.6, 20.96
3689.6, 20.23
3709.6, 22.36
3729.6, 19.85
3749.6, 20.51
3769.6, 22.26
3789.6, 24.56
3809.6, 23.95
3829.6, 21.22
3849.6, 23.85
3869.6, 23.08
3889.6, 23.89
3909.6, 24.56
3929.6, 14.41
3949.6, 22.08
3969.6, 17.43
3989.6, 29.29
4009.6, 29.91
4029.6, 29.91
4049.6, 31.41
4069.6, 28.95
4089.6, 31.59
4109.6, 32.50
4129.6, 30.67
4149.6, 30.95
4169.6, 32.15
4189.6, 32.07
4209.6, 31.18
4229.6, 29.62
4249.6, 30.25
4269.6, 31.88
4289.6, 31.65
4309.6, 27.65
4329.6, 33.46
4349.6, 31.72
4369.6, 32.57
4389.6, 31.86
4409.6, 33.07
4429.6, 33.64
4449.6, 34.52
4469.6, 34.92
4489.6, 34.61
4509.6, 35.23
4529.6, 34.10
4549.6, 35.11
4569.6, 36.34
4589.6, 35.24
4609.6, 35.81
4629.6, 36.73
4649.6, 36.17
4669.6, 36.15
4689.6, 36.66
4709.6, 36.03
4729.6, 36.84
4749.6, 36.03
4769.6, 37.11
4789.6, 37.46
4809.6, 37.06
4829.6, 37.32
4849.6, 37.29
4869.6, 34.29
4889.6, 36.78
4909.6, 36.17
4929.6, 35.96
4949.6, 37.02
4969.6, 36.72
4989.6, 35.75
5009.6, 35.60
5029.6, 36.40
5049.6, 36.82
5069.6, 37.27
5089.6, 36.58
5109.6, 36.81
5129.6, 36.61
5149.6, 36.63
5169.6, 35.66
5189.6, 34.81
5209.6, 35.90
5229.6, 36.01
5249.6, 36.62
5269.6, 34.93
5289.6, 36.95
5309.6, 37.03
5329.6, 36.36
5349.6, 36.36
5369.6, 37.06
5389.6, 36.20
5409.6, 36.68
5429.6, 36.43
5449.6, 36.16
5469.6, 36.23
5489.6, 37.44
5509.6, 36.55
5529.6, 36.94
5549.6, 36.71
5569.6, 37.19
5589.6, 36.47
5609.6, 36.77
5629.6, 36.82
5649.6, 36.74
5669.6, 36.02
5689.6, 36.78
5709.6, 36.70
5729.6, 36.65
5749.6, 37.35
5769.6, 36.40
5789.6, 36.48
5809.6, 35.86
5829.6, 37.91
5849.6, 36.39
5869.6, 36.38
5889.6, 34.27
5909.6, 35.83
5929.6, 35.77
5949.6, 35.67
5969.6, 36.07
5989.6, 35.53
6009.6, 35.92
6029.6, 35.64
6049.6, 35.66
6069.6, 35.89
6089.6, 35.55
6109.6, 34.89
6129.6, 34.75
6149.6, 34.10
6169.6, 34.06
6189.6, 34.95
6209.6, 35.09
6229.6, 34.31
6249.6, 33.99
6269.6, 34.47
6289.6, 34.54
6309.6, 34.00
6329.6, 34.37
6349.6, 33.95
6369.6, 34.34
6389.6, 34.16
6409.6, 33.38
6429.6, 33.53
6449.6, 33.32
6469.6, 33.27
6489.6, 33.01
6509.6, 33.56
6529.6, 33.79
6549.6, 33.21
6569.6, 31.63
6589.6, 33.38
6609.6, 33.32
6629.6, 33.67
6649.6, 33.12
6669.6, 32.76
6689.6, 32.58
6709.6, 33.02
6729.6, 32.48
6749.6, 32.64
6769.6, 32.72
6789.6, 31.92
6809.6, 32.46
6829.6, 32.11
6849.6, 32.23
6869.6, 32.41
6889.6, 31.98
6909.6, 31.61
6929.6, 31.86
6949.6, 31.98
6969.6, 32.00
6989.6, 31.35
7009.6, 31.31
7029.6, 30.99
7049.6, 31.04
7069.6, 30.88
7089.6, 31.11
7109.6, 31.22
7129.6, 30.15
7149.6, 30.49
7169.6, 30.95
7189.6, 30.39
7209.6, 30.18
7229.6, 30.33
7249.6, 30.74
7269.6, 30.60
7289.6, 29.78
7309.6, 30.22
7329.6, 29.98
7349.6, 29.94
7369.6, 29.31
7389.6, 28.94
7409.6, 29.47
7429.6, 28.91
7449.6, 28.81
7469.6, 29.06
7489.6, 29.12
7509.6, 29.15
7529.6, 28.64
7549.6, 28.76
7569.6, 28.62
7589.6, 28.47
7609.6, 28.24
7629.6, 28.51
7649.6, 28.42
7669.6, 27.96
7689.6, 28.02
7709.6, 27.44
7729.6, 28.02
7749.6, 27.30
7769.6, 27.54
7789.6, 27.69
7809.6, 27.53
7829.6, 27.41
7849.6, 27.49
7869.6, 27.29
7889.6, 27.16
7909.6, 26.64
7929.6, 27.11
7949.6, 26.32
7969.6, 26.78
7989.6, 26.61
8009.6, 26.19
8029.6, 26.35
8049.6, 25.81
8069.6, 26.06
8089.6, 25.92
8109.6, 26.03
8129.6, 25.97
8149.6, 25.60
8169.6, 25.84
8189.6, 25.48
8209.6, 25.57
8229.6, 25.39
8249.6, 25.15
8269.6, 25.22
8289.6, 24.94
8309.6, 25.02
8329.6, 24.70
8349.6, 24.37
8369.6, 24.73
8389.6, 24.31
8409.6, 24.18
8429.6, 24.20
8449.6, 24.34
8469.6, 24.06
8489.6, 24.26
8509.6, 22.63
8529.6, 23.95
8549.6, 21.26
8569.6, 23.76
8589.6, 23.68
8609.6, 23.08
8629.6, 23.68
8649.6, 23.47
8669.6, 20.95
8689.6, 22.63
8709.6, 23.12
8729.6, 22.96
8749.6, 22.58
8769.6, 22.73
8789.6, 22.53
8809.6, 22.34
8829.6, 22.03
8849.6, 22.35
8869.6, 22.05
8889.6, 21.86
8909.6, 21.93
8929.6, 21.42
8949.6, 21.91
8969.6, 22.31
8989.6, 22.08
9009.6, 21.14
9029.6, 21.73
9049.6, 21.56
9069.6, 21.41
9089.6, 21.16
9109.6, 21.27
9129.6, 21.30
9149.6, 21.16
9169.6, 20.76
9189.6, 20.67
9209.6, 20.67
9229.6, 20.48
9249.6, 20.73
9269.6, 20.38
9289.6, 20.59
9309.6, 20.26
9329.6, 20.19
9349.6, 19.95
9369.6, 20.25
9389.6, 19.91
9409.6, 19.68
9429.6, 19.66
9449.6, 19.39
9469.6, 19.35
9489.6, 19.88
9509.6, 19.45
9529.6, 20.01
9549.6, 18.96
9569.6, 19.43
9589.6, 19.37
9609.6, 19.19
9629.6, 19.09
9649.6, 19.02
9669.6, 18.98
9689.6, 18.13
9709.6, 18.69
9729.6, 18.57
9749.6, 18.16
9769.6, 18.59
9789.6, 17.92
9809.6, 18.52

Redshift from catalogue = 0.00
